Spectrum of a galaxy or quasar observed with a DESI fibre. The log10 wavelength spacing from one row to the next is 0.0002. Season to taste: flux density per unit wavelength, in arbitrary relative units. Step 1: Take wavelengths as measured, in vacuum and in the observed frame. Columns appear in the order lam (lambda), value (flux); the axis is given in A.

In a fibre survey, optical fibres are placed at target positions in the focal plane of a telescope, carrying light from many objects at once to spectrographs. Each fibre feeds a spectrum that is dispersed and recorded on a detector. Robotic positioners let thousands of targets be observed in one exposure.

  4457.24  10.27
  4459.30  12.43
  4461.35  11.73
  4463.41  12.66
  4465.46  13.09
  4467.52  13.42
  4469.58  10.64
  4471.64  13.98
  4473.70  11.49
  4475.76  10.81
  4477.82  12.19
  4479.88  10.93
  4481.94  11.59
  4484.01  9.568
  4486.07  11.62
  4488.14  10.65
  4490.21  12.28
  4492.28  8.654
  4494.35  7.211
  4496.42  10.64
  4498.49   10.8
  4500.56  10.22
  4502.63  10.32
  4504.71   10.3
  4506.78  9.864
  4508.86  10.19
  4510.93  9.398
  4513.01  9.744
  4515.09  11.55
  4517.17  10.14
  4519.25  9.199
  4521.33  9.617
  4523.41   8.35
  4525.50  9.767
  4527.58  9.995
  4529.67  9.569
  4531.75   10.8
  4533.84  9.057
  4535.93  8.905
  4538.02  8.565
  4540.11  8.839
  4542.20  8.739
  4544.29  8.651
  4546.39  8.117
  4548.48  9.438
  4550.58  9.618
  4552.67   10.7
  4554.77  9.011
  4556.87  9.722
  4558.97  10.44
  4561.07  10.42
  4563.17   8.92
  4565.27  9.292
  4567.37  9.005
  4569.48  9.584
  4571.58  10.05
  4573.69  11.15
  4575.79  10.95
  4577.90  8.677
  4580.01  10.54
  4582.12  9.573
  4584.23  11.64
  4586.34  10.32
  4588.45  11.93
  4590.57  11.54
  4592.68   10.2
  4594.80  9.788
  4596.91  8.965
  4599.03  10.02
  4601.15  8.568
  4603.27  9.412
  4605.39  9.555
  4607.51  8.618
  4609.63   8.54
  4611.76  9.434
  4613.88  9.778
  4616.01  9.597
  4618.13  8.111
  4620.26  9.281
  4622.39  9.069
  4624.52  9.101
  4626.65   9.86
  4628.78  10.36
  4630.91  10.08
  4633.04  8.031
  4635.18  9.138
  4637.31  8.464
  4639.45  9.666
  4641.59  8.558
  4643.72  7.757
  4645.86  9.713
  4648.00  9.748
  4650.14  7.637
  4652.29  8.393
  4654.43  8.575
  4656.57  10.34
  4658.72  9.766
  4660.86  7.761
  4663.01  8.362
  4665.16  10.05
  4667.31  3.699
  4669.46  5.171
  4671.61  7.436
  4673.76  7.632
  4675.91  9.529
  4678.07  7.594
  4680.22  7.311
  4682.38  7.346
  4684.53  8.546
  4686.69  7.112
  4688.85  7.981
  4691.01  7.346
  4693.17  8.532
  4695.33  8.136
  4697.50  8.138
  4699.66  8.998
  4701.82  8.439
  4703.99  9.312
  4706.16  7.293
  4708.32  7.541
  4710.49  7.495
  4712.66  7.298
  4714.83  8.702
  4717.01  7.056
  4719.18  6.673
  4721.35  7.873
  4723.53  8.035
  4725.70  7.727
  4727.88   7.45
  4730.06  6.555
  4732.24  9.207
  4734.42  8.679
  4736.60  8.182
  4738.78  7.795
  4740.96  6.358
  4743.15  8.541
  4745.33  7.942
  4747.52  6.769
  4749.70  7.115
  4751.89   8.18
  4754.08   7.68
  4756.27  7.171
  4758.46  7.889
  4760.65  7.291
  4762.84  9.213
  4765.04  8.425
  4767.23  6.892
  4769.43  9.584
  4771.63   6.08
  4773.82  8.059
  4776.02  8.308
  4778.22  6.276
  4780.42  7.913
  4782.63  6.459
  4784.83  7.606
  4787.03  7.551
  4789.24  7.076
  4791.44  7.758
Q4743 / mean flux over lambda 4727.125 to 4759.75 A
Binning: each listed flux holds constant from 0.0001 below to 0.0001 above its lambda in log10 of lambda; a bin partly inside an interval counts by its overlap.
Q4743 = 7.7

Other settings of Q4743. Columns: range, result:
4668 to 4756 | 7.74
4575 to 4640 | 9.63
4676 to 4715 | 7.97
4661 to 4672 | 6.98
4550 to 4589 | 10.1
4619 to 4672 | 8.65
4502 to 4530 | 9.86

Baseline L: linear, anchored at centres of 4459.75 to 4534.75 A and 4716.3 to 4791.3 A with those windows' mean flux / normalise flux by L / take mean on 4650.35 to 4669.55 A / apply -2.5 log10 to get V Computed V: 0.08 mag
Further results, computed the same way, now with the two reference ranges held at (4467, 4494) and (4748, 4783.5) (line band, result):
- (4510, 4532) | 0.10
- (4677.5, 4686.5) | 0.14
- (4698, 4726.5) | 0.06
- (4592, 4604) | 0.03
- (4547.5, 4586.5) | 0.02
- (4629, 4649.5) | 0.02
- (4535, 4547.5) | 0.21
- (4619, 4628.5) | 0.00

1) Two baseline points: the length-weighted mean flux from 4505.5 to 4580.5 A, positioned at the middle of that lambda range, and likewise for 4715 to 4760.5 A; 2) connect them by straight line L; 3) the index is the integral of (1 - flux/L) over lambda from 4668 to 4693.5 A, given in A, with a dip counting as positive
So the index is 2.1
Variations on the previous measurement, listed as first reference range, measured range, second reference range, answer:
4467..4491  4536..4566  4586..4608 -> 3.5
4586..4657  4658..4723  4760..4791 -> 5.9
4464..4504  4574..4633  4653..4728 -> -3.2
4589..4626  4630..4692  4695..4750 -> 3.3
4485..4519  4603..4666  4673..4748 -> -2.7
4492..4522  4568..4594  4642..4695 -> -4.1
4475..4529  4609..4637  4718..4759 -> -1.1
